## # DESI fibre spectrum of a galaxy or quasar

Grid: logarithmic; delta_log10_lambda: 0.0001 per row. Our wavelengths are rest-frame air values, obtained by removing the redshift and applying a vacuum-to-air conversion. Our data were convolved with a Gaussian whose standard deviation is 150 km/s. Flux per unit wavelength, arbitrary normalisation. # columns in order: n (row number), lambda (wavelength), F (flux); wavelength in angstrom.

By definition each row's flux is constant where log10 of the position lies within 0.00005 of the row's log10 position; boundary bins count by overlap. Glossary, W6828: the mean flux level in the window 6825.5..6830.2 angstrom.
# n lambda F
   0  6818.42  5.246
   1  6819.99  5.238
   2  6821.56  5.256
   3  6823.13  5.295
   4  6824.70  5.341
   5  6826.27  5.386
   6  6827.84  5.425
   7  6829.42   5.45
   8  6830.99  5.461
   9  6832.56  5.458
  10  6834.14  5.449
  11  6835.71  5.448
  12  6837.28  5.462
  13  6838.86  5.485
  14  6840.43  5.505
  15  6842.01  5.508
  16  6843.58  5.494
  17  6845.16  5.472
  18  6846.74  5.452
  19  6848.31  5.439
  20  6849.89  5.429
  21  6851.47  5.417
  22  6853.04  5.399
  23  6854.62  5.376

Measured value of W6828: 5.41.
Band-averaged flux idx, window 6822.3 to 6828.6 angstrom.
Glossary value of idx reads 5.37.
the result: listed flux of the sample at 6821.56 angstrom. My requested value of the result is 5.256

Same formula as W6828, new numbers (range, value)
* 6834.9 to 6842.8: 5.49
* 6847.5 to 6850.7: 5.44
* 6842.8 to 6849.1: 5.46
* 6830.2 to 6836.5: 5.46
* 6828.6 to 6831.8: 5.45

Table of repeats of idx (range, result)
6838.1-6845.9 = 5.49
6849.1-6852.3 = 5.43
